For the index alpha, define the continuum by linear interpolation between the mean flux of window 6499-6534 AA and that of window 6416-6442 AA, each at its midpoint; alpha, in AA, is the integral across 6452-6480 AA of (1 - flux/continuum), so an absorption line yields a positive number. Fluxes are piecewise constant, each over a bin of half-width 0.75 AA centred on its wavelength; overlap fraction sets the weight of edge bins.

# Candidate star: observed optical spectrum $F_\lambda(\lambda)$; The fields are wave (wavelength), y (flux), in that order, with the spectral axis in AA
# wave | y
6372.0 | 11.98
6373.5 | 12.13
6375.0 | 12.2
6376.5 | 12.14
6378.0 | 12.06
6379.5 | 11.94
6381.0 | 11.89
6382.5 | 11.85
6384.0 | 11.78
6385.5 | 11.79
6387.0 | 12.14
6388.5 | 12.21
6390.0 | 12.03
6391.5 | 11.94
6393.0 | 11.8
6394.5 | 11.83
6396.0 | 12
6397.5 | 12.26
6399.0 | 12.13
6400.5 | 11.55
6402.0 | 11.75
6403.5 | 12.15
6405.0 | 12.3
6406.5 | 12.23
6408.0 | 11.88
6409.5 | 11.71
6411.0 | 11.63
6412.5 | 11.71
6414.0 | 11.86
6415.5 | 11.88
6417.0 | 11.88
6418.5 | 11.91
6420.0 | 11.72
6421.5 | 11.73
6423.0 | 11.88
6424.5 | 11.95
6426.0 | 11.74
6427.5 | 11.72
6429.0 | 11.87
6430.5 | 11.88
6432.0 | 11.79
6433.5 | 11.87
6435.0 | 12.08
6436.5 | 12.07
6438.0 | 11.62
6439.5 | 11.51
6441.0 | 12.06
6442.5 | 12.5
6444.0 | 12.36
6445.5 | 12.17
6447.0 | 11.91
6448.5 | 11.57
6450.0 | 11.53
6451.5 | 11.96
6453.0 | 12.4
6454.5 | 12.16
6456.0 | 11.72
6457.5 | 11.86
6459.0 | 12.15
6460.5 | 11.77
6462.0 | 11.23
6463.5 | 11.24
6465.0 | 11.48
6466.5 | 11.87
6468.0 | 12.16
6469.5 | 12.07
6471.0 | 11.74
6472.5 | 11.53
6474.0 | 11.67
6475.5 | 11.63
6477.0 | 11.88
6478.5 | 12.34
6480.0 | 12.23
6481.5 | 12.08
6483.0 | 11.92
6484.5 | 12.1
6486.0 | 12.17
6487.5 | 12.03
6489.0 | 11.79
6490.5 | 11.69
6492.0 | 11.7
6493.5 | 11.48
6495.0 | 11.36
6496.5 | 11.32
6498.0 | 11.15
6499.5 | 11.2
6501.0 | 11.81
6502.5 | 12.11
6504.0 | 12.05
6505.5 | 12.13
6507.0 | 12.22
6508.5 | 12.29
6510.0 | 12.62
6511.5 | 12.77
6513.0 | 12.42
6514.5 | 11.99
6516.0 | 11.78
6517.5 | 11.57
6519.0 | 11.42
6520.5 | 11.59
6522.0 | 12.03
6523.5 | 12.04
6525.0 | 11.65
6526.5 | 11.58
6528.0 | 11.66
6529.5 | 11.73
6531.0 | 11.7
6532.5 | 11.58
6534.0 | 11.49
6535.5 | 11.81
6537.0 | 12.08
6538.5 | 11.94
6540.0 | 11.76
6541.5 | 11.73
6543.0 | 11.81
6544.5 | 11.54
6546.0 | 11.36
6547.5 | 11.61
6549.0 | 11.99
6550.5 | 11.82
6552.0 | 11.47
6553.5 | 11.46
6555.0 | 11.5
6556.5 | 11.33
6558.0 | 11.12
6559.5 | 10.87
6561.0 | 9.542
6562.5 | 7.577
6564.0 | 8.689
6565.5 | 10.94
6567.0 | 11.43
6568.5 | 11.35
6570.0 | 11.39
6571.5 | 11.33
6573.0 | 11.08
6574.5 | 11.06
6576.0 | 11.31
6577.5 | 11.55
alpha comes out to 0.1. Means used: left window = 11.8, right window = 11.9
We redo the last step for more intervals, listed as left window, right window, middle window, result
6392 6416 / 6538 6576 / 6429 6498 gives -1.48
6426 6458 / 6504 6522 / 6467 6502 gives 0.66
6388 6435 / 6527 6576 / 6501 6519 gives -1.09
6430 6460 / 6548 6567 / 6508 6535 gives -1.83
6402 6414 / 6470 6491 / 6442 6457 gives -0.12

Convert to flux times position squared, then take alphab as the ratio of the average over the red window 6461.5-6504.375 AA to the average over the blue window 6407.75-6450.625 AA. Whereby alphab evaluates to 1.01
